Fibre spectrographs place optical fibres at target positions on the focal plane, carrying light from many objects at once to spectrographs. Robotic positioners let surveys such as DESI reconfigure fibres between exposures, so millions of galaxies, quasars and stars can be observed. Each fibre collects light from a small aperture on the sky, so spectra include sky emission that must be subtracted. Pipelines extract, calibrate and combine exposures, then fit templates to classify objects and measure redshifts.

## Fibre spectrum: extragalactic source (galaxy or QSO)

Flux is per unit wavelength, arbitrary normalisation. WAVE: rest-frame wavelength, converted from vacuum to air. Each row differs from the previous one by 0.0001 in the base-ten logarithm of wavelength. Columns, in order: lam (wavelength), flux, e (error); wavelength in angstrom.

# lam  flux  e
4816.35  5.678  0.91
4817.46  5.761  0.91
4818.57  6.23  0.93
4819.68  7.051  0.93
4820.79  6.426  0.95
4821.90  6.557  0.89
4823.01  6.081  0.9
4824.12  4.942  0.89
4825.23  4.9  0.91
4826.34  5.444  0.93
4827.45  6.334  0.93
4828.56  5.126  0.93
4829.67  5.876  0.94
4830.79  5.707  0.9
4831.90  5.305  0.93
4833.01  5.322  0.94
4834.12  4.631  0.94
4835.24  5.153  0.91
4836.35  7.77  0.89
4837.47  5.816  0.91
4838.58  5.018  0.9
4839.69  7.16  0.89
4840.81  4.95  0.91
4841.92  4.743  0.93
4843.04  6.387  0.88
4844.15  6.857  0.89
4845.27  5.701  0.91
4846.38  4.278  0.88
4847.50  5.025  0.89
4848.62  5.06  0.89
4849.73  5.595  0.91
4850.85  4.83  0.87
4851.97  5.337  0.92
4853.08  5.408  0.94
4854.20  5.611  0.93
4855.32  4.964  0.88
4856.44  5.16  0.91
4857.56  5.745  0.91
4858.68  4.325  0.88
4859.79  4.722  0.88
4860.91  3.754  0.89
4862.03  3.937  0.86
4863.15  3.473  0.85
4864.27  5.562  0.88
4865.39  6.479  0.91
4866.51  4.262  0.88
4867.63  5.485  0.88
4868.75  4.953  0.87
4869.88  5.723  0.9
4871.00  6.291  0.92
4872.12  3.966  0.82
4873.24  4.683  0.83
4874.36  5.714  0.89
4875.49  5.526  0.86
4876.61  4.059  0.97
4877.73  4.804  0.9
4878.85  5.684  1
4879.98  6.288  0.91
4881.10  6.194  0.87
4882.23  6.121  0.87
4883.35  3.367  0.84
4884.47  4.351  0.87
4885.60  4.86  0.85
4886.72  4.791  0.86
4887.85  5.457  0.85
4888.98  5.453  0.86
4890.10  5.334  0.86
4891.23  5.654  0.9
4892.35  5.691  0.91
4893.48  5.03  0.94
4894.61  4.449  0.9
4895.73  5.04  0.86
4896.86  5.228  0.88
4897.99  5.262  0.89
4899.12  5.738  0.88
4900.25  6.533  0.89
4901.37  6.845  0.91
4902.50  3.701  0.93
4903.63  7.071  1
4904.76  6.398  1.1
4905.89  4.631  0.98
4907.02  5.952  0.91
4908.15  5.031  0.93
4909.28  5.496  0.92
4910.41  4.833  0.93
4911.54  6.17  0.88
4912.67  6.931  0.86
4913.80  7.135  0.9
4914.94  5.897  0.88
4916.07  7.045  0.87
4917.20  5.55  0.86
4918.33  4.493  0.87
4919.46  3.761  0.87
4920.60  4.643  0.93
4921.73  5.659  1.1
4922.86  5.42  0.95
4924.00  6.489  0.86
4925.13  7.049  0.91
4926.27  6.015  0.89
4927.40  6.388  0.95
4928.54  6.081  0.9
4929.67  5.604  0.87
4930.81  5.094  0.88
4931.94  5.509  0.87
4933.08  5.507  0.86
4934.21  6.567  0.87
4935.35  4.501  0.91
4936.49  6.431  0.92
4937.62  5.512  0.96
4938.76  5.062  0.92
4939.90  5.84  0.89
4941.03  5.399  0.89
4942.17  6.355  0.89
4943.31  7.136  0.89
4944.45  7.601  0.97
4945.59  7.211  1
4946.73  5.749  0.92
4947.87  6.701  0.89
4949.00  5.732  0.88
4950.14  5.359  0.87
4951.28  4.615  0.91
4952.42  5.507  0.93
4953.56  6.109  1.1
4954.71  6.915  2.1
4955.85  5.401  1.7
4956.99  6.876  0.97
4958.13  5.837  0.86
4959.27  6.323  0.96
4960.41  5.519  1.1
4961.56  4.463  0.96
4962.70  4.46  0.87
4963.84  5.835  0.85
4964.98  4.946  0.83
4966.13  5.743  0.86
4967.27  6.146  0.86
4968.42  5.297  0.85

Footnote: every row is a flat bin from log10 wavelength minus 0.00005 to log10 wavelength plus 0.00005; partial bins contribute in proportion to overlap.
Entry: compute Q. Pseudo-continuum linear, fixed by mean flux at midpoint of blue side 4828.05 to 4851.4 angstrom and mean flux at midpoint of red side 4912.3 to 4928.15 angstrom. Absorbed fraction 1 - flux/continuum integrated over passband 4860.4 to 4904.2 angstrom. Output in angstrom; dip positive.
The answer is 4.0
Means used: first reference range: 5.54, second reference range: 5.88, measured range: 5.2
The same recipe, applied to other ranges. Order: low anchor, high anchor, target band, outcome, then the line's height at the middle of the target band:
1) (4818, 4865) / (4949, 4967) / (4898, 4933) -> -1.4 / 5.54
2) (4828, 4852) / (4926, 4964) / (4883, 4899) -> 1.8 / 5.69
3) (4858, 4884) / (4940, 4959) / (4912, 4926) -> -0.3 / 5.71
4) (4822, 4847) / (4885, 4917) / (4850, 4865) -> 2.0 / 5.63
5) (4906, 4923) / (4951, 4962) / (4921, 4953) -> -1.3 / 5.7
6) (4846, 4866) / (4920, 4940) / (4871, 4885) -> 0.2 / 5.19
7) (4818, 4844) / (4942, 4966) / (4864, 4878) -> 1.5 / 5.84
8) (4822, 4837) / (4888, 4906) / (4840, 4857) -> 0.7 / 5.59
